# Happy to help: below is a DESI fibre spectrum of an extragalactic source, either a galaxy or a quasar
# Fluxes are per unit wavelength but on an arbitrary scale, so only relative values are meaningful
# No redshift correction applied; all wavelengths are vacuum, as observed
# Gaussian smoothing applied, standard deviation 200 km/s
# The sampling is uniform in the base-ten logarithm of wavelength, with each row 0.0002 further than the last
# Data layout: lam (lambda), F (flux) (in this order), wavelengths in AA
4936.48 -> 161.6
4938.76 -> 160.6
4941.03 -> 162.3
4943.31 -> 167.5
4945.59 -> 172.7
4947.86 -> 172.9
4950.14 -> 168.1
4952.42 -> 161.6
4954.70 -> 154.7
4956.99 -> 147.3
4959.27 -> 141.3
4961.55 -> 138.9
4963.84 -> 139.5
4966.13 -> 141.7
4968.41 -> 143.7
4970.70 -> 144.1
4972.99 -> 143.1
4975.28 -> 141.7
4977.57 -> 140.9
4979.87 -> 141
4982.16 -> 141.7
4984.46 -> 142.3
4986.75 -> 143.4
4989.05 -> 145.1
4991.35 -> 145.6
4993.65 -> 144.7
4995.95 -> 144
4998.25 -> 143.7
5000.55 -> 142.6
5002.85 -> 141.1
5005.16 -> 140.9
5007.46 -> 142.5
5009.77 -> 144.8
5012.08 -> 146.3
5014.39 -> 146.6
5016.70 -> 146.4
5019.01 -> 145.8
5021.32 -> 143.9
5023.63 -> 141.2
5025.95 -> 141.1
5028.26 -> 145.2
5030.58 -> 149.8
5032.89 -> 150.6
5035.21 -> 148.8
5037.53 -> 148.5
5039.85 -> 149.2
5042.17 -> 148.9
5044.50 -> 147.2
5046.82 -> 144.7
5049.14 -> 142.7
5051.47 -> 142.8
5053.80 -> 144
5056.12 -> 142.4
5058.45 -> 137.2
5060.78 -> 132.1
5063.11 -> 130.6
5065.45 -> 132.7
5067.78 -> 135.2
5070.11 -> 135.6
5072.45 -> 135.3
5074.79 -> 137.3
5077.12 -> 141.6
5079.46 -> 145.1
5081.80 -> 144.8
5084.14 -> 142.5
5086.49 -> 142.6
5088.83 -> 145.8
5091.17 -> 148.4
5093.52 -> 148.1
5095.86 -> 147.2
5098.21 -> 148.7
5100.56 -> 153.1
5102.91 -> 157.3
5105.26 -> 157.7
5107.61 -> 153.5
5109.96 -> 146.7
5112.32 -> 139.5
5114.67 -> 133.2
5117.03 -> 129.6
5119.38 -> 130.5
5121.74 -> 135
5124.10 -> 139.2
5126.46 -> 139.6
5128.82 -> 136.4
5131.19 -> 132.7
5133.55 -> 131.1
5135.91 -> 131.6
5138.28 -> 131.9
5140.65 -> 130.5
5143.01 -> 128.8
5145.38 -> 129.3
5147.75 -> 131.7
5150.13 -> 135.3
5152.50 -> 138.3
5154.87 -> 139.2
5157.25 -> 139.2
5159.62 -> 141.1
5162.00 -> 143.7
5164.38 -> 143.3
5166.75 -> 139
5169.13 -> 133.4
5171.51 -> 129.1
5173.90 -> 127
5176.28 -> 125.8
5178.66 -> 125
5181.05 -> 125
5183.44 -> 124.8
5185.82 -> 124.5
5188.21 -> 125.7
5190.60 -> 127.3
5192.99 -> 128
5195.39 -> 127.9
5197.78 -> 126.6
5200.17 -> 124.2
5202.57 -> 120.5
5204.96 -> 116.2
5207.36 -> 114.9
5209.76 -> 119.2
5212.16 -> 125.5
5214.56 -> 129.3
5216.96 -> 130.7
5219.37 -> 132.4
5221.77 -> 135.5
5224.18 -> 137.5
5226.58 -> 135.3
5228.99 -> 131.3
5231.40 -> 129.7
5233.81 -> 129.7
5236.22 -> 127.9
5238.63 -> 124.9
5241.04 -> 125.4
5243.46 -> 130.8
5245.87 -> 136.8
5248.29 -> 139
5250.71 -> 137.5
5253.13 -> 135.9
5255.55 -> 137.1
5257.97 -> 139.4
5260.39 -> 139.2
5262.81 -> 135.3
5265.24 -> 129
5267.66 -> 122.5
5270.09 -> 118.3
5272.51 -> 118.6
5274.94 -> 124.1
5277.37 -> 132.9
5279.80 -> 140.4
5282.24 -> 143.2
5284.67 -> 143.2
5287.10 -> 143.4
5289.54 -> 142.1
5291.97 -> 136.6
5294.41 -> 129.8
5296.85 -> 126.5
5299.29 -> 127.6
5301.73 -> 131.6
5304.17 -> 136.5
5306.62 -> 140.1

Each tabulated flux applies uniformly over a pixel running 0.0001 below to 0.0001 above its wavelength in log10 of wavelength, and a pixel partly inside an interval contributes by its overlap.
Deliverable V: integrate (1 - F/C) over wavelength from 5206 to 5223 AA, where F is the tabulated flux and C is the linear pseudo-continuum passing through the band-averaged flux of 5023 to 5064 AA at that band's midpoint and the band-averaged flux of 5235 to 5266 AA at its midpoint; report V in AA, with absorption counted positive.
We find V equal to 1.1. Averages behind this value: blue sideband 144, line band 127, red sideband 134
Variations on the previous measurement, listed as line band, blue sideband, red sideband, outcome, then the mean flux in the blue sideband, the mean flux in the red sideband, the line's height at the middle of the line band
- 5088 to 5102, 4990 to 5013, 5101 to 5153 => -0.99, 144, 137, 139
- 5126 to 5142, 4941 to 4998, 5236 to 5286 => 0.75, 149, 133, 140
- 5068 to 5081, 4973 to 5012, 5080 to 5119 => 0.56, 143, 146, 145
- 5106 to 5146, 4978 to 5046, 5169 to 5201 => -0.82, 145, 127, 133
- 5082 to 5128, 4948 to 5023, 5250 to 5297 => -1.14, 145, 134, 141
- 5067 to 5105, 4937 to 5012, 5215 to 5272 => -0.85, 148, 132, 142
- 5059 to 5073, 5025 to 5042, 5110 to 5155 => 0.94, 148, 134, 143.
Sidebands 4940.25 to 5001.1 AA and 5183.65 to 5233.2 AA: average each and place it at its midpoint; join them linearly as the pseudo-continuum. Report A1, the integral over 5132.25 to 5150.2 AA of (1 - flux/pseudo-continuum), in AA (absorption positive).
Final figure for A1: 0.3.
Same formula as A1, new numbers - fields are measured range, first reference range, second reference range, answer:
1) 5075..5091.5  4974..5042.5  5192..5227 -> -0.7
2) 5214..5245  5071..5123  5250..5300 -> 1.2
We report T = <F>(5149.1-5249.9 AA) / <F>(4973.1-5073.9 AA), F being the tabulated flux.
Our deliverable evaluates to 0.9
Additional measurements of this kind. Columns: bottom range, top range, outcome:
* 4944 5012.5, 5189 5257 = 0.88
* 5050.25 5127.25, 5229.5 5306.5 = 0.94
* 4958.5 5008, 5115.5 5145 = 0.93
